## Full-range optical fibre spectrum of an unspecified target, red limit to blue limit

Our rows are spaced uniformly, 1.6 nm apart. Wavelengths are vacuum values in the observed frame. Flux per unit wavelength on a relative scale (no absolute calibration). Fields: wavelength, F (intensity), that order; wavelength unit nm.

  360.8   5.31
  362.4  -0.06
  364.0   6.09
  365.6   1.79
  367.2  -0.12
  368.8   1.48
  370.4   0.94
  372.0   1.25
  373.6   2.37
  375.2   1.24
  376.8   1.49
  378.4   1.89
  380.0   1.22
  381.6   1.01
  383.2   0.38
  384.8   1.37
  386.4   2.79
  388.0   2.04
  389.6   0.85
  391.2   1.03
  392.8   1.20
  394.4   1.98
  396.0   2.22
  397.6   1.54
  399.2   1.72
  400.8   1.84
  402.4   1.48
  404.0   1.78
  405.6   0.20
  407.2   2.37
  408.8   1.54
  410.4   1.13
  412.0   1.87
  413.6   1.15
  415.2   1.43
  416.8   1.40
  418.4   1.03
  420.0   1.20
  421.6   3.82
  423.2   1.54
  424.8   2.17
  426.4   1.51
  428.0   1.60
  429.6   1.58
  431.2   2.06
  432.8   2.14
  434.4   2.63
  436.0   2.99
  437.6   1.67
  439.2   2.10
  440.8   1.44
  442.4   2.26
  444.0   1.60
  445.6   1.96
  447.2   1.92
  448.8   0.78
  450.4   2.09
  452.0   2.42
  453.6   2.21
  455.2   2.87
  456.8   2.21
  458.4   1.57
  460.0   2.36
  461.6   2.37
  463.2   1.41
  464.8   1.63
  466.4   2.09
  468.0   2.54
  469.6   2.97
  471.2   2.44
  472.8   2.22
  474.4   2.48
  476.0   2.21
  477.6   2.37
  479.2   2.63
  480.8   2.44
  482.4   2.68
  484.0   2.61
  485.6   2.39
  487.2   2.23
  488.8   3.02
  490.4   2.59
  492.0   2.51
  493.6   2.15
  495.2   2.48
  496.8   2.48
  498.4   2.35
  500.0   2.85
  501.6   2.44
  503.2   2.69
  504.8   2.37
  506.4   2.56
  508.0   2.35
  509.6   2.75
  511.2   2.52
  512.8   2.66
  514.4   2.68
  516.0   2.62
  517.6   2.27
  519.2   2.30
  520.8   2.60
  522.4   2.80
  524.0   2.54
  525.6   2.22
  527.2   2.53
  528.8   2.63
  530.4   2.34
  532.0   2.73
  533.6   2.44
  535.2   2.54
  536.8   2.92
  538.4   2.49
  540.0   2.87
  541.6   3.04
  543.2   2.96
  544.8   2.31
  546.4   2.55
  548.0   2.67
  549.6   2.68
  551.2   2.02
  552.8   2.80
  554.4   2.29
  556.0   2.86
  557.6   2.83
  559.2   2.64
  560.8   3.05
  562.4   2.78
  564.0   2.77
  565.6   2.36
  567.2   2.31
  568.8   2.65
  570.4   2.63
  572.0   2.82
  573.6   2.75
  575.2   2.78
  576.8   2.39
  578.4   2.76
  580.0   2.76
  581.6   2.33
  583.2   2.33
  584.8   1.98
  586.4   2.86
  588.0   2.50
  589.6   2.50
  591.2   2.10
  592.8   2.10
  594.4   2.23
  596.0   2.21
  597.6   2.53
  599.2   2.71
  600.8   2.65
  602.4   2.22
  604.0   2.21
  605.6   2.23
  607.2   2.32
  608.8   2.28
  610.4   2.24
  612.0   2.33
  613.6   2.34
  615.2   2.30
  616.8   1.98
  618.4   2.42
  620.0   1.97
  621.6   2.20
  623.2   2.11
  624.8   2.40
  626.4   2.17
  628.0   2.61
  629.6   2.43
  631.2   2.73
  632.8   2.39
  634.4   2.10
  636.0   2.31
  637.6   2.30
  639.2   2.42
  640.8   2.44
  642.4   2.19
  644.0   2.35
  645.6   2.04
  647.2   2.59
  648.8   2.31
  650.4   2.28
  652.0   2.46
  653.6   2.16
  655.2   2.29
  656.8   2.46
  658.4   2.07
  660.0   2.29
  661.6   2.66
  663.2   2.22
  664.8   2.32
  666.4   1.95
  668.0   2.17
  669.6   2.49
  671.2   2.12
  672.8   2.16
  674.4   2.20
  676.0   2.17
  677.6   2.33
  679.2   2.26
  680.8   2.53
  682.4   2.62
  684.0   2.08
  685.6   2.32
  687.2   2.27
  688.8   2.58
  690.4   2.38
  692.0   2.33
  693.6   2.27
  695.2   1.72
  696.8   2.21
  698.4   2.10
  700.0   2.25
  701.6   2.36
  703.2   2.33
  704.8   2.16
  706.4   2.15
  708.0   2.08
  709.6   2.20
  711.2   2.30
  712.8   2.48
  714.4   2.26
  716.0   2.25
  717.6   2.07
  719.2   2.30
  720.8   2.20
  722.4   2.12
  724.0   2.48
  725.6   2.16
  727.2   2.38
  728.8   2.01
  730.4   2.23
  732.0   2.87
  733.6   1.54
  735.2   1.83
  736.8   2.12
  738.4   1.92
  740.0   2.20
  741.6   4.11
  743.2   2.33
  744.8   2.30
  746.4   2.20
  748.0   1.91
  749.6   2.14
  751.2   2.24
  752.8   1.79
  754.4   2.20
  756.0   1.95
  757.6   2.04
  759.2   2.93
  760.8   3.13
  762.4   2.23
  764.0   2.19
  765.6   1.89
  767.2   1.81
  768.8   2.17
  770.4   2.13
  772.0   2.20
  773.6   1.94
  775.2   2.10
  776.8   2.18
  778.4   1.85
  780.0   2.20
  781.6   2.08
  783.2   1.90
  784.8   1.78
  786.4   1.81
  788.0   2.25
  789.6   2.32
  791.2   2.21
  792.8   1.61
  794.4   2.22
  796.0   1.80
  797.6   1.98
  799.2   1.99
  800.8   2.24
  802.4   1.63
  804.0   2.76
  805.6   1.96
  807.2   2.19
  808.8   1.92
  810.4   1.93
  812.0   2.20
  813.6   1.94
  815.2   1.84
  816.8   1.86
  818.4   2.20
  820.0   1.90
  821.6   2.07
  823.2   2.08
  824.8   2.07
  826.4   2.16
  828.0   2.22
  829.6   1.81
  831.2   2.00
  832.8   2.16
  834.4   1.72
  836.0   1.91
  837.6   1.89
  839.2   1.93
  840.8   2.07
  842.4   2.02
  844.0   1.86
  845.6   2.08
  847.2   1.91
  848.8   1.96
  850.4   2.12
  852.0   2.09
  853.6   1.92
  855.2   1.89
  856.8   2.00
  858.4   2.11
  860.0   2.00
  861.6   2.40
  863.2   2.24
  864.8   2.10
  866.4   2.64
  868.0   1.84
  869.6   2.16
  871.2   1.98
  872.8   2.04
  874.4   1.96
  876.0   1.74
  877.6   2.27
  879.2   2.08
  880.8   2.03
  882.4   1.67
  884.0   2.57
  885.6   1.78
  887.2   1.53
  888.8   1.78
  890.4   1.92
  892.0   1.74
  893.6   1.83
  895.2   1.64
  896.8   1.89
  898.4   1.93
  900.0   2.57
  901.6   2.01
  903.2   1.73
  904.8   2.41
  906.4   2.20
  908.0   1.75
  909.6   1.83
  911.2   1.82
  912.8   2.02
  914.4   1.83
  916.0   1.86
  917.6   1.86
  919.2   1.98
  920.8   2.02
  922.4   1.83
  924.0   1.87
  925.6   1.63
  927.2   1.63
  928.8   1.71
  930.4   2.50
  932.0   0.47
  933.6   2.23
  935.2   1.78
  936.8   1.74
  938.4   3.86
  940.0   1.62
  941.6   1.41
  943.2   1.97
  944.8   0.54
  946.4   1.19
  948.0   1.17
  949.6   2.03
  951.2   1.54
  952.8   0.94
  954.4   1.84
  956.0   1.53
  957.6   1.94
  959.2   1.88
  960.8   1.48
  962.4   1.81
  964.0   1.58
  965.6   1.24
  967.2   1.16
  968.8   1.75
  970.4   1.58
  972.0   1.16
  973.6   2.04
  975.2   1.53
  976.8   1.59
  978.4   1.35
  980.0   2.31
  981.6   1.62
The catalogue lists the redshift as 0.130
